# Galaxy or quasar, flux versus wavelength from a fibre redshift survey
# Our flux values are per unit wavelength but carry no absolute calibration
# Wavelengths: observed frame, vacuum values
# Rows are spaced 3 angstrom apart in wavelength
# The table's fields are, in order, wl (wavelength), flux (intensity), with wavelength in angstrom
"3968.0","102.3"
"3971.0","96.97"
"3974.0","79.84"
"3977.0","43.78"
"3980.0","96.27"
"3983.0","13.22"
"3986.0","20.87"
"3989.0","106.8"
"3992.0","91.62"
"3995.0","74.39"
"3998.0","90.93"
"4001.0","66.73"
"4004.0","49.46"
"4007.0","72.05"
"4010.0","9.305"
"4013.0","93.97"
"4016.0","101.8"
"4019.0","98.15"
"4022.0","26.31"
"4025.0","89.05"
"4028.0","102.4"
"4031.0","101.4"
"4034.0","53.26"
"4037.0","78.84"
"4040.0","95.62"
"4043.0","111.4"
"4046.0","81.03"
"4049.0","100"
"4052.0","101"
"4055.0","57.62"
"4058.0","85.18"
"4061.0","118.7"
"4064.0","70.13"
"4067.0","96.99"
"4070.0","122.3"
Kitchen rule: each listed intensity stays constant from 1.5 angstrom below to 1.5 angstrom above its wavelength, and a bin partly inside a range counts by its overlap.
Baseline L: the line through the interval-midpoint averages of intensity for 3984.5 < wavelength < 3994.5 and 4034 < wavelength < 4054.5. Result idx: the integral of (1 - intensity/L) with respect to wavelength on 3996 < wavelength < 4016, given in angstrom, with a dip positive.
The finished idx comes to 2.9 angstrom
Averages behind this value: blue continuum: 73.2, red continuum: 89.8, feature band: 66.9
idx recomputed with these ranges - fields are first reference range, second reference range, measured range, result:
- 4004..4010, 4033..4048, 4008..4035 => -3.9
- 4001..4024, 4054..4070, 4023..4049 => -3.9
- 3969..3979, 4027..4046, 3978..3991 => 3.1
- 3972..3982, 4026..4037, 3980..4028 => 5.7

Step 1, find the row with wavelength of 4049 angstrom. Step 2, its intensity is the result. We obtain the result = 100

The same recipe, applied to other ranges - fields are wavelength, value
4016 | 101.8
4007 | 72.05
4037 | 78.84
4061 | 118.7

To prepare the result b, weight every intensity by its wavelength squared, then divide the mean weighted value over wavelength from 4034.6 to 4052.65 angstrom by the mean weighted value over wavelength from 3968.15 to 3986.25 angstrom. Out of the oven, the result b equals 1.5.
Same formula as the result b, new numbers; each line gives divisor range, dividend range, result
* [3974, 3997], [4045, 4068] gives 1.40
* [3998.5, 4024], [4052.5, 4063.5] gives 1.34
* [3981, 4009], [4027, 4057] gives 1.39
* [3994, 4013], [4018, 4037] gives 1.26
